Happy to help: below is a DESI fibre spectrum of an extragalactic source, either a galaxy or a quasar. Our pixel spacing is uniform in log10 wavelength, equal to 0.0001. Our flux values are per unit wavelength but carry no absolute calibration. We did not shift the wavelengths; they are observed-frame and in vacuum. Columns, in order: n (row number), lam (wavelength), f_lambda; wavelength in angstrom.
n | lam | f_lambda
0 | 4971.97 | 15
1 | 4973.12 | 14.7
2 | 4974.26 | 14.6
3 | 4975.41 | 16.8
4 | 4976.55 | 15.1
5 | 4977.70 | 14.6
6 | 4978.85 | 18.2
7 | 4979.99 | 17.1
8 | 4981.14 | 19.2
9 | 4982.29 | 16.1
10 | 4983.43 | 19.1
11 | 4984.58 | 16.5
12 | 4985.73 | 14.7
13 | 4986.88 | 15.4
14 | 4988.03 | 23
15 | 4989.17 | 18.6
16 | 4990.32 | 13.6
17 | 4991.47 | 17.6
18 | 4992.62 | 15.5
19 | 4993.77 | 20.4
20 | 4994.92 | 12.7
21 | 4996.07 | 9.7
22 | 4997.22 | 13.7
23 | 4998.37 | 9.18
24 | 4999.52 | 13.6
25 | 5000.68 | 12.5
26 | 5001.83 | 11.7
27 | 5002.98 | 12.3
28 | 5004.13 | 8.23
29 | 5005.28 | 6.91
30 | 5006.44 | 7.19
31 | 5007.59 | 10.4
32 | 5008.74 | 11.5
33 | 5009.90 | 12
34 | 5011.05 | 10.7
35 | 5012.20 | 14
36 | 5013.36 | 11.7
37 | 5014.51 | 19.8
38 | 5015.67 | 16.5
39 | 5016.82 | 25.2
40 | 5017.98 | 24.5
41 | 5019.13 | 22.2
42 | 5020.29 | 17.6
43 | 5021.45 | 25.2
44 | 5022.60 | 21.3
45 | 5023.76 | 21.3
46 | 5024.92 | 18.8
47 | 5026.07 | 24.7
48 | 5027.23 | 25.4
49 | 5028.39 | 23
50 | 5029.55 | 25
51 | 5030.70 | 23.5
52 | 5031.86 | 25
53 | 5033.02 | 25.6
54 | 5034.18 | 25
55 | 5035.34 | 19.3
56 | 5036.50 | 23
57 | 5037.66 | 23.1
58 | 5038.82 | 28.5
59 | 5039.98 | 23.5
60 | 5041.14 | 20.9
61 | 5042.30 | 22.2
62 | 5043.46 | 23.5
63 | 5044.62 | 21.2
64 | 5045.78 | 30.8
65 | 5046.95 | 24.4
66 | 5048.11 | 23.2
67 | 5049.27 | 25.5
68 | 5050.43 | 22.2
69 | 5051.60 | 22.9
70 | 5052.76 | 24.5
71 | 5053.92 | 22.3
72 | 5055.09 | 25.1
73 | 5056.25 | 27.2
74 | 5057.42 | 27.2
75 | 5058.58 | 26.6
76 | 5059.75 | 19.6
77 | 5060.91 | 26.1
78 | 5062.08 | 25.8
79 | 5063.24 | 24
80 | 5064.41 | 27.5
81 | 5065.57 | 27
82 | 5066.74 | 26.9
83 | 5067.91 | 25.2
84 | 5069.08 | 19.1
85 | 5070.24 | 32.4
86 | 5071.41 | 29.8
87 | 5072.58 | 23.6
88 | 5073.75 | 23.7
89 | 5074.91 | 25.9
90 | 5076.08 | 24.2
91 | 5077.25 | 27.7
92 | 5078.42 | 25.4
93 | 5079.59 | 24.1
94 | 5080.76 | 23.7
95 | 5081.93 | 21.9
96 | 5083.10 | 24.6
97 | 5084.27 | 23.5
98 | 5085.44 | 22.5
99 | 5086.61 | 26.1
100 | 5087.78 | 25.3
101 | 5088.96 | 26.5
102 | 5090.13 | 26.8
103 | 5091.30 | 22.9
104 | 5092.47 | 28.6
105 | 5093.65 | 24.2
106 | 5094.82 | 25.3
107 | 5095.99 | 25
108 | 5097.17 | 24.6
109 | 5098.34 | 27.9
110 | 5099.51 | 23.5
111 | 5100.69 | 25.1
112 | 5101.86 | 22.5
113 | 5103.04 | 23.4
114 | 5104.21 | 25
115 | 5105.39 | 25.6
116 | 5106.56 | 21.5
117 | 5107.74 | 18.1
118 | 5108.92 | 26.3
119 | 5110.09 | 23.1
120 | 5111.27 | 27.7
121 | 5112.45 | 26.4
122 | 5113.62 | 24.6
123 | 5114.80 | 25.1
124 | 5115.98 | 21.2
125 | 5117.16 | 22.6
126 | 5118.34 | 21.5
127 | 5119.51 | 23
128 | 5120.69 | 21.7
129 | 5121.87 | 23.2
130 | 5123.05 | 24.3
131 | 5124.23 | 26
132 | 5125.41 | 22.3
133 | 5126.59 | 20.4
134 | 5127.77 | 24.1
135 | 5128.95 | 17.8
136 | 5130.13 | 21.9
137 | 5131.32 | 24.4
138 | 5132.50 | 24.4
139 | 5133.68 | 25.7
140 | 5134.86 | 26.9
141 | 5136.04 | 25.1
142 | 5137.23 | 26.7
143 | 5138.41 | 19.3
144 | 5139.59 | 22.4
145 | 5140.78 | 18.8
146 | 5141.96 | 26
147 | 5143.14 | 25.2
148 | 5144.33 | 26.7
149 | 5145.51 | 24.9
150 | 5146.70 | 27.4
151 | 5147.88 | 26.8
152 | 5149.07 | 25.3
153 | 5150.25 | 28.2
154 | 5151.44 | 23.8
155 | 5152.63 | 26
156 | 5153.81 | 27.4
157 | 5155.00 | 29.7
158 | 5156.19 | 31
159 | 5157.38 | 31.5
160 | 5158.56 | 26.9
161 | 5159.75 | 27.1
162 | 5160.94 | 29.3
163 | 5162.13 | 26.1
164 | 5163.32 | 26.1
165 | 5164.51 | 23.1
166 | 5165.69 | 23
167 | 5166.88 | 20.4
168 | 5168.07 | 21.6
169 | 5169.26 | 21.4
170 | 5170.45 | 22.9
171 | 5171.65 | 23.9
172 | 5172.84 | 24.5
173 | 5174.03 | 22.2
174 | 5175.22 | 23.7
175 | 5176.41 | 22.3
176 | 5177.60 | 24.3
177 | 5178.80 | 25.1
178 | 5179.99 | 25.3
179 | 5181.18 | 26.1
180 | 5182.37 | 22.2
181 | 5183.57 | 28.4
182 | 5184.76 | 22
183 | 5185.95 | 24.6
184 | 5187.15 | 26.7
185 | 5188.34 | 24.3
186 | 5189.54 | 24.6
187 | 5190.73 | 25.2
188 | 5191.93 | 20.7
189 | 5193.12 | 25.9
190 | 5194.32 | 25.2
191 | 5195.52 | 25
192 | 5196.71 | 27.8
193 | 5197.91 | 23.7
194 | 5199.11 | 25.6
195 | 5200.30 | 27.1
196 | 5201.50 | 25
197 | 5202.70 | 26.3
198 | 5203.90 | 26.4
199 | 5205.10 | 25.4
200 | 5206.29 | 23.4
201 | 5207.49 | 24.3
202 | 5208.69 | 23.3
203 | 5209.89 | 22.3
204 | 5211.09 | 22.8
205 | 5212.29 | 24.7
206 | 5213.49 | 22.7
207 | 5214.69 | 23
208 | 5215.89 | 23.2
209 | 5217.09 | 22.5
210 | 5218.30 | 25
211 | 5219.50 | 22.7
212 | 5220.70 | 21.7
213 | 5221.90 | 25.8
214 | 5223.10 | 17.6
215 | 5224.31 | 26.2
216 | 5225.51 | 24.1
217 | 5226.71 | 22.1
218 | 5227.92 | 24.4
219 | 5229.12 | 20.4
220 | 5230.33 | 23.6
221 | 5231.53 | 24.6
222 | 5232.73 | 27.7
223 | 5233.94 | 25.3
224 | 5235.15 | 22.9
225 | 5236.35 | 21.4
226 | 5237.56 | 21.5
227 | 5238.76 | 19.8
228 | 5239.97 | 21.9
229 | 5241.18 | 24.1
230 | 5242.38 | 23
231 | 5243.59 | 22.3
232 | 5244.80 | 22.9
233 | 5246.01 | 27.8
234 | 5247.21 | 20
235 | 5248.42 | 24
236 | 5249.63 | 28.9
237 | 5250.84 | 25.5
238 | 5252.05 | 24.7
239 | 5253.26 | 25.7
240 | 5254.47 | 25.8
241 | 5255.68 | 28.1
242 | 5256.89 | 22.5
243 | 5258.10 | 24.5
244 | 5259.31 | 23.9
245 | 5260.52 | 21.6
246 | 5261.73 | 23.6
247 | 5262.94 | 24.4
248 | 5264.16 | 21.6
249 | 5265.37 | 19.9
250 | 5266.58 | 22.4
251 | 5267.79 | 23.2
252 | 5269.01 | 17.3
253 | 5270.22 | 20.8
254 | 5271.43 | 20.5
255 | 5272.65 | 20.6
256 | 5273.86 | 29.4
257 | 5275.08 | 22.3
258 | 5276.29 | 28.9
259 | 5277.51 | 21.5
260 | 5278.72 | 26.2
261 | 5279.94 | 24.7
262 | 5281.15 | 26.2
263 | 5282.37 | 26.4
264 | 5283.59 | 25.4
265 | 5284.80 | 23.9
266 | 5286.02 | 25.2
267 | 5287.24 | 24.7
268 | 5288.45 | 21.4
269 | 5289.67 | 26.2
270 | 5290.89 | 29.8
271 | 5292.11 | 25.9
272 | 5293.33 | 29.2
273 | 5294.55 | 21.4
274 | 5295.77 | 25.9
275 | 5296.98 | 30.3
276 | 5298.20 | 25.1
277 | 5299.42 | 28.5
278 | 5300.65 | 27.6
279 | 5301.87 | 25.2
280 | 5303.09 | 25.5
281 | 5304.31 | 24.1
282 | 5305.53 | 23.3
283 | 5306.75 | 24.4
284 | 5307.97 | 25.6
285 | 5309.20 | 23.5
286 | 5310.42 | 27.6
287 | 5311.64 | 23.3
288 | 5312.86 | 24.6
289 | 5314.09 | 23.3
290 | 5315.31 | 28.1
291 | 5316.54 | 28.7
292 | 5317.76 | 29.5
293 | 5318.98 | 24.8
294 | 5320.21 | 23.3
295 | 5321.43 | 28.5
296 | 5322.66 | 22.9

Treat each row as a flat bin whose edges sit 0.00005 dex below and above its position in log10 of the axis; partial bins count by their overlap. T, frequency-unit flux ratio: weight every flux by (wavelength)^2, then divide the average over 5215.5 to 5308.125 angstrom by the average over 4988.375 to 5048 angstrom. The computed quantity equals 1.4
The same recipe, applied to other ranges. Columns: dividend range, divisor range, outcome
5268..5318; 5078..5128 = 1.12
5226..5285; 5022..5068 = 1.06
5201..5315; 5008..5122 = 1.11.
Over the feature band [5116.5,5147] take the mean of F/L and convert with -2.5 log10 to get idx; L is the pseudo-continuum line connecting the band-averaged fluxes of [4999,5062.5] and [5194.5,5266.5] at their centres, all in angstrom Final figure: -0.06 mag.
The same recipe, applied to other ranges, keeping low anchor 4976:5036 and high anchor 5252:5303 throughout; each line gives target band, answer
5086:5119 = -0.23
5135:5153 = -0.19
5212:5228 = -0.01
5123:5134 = -0.12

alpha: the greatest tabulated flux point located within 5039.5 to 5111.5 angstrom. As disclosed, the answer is 32.4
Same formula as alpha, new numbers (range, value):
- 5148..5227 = 31.5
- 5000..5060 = 30.8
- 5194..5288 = 29.4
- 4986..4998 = 23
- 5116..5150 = 27.4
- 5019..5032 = 25.4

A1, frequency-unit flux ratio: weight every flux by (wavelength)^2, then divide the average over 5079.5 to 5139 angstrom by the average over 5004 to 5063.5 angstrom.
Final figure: 1.2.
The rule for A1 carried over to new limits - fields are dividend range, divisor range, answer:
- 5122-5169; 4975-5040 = 1.49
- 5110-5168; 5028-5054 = 1.08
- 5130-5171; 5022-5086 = 1.08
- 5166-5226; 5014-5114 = 1.04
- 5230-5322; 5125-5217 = 1.04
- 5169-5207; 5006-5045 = 1.28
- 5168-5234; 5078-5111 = 1.03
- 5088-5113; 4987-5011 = 1.98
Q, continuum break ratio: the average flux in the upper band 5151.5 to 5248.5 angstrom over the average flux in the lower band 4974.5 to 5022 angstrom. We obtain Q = 1.58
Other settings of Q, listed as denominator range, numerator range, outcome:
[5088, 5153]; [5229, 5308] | 1.00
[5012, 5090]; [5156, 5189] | 1.04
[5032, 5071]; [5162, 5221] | 0.98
